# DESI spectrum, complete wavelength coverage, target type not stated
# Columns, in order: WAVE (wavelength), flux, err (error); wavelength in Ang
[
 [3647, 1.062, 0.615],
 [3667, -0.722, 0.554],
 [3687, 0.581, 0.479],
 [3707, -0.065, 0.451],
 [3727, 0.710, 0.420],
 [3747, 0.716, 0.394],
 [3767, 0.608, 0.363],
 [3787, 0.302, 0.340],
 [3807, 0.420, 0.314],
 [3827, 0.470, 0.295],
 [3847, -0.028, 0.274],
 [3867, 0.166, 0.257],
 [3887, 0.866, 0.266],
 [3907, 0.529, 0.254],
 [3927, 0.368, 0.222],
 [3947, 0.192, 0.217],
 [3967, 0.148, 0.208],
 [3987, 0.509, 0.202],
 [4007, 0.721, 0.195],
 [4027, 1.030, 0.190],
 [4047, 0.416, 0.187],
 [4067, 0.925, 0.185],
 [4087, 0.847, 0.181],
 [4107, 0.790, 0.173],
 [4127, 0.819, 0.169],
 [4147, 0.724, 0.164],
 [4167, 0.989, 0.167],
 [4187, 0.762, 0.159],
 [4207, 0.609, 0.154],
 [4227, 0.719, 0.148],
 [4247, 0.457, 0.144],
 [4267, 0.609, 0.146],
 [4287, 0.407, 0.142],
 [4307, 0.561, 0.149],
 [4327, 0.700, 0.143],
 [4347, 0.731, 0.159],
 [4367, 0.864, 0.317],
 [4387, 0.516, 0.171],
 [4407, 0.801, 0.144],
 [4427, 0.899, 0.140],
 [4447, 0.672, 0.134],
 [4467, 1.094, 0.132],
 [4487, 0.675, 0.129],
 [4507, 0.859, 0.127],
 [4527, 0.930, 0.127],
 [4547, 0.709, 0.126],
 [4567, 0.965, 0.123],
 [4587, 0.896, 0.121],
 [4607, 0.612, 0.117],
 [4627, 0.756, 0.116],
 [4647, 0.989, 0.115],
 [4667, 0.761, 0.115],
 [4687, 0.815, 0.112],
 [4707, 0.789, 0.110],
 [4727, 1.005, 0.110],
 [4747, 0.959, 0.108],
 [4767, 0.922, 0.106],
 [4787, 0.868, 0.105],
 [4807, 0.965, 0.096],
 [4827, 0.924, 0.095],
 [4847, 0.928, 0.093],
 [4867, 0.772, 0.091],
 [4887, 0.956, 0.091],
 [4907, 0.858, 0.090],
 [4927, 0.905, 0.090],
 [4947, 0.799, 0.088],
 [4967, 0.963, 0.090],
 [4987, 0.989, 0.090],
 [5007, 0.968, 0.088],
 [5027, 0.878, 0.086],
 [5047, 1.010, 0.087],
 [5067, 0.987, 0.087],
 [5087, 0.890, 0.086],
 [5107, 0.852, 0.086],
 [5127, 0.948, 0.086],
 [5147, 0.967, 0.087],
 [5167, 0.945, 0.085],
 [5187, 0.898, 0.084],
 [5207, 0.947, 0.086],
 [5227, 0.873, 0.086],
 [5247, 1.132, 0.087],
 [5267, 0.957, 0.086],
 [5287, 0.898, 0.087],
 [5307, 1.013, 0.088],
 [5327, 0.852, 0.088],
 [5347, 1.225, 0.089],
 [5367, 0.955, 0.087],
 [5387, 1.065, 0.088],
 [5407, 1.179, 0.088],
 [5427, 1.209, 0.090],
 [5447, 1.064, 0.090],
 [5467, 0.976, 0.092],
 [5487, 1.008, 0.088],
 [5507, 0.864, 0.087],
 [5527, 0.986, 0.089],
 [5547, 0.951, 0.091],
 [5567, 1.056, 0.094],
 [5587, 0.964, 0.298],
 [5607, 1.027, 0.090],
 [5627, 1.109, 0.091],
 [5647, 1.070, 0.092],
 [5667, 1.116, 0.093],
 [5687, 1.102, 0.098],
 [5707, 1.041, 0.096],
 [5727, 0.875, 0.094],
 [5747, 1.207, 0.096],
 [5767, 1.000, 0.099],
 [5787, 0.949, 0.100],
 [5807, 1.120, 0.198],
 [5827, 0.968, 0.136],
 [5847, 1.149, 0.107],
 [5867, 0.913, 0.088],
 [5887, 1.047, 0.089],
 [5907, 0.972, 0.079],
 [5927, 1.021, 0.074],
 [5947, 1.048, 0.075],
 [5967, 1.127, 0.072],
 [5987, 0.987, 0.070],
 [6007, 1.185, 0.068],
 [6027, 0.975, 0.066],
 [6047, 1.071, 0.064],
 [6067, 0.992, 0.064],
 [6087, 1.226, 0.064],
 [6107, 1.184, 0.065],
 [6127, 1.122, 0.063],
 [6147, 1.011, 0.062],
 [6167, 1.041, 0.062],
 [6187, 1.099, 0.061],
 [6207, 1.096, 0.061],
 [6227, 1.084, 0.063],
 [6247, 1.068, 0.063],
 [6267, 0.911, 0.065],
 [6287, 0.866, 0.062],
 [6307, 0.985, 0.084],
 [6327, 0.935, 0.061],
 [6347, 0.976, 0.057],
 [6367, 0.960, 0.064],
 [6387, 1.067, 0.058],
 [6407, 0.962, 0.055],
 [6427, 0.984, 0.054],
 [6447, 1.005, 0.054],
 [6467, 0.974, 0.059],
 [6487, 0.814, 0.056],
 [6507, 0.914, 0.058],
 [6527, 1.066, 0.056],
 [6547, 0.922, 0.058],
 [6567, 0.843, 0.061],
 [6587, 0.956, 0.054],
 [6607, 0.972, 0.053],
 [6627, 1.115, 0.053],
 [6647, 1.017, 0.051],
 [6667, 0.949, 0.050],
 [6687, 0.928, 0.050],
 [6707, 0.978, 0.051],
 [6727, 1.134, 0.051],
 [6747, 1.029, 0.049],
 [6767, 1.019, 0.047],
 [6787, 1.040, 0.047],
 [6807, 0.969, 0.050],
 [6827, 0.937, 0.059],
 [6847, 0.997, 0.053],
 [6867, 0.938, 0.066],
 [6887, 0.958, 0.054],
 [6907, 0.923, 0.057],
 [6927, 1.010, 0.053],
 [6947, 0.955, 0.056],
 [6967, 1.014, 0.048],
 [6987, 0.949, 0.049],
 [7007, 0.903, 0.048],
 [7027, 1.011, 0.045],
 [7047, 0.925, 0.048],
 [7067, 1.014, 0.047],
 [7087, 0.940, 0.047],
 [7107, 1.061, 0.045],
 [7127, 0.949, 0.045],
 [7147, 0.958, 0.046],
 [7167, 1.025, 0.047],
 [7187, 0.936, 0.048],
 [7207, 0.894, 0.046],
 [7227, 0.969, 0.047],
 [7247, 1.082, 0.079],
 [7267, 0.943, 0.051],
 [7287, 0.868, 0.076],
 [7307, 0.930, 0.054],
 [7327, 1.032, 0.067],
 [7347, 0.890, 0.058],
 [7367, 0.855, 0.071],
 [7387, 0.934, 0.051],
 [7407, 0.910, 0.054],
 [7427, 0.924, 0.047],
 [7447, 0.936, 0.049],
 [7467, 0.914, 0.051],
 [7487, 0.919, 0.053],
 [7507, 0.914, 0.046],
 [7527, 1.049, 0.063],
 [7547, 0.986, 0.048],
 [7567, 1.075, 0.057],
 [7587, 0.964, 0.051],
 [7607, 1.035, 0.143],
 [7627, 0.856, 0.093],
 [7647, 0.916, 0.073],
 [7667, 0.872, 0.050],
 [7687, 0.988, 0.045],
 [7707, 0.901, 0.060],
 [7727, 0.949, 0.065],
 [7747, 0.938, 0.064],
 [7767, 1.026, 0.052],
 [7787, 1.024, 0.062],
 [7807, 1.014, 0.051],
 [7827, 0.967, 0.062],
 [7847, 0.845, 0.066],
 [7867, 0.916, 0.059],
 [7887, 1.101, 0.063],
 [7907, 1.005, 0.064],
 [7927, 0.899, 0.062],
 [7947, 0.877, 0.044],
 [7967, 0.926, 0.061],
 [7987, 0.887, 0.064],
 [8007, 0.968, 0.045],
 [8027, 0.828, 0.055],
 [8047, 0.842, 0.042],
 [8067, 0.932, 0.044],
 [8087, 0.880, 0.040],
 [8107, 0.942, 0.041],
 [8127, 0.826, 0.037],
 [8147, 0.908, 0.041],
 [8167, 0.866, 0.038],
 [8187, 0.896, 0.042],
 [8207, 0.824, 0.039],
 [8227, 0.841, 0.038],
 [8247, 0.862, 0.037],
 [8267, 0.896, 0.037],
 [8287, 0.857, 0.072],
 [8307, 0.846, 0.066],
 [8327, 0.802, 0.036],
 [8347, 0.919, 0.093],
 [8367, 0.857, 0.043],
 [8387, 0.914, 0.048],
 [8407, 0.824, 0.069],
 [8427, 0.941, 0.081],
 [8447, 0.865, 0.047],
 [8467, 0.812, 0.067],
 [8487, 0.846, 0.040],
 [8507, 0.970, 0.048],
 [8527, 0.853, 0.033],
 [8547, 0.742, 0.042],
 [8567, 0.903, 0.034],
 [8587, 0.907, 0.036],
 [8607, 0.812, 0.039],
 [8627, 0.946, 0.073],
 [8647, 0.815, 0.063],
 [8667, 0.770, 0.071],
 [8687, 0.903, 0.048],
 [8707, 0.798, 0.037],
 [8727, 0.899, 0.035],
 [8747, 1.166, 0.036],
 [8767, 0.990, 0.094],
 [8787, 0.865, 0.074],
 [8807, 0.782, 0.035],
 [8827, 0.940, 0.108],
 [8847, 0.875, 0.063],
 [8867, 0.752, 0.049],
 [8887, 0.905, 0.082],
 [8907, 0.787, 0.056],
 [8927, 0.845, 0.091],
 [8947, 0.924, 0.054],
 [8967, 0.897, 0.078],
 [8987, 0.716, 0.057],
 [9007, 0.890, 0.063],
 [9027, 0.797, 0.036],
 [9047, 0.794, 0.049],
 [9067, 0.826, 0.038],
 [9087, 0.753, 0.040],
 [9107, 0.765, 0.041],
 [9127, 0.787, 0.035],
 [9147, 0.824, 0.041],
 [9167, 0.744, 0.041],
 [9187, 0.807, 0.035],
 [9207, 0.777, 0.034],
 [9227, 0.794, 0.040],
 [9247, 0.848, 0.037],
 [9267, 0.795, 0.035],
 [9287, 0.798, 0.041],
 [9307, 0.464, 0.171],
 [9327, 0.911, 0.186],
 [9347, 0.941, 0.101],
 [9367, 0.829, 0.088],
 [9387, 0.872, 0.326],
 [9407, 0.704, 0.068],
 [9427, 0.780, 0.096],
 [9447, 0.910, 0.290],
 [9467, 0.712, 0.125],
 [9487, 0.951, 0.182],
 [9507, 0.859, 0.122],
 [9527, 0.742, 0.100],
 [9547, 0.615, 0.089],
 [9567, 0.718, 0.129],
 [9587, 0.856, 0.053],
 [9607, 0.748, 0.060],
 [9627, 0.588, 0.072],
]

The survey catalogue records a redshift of 0.33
